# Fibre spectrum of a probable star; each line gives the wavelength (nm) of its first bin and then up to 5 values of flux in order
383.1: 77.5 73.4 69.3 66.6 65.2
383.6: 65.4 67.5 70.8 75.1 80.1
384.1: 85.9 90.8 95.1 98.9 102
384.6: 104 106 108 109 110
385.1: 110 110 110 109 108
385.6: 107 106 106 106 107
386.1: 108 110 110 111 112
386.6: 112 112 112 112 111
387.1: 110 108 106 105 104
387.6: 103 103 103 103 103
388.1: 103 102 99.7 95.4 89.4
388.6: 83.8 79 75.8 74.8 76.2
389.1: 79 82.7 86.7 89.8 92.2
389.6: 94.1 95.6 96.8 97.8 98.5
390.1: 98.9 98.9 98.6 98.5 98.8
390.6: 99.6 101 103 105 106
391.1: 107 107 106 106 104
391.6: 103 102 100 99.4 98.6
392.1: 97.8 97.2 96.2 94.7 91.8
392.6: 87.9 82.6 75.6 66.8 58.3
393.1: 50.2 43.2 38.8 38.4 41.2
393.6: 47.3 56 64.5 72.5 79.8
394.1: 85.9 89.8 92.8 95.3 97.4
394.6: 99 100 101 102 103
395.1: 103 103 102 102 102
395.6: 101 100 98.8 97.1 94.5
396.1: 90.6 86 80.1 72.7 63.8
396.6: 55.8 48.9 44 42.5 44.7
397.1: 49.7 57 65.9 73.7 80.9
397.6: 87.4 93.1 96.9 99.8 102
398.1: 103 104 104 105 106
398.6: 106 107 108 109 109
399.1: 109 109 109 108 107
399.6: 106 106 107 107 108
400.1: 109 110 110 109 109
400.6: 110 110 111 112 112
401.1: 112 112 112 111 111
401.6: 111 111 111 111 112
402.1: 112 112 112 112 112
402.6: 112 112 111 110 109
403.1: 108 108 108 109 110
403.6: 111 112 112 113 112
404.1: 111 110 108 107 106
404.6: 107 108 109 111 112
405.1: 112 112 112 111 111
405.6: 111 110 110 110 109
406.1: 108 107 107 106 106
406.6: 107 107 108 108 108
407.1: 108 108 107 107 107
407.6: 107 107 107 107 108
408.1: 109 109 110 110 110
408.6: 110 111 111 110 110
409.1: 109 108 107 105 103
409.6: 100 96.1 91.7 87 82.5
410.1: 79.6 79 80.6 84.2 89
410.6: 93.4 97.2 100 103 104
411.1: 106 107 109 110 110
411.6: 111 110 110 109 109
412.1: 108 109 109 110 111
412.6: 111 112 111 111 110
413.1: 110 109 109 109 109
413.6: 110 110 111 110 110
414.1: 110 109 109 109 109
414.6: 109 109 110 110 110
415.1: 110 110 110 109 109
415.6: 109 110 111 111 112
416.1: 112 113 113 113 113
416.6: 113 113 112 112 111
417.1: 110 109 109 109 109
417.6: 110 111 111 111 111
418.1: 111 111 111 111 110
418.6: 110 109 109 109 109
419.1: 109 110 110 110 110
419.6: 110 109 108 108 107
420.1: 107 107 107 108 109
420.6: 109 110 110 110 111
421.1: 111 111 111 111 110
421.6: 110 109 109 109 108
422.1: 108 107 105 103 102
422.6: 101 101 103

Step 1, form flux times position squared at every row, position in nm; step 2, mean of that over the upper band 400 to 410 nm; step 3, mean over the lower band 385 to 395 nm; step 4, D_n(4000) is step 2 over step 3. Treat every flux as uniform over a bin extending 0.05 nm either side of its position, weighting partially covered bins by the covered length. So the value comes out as 1.25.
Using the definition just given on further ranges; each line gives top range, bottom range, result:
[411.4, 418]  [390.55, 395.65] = 1.39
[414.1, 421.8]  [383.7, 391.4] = 1.28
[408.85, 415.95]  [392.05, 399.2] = 1.36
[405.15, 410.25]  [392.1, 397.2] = 1.43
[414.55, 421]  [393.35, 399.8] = 1.39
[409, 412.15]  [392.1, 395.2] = 1.38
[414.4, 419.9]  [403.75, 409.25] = 1.07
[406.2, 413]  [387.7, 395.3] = 1.28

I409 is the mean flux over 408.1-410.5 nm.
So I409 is 100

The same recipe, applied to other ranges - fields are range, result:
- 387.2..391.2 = 96.1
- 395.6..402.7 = 98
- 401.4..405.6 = 111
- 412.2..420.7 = 110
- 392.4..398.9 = 82.2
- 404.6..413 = 106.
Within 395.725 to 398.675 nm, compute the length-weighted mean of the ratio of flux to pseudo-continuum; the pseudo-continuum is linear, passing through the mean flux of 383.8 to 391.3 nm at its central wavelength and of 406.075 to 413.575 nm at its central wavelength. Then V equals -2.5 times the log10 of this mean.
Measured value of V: 0.25 mag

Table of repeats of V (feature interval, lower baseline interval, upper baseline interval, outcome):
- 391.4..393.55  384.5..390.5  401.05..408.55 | 0.28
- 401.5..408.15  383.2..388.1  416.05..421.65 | -0.04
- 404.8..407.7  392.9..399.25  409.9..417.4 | -0.12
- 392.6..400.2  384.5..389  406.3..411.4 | 0.19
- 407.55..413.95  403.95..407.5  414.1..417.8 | 0.05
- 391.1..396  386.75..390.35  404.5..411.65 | 0.13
